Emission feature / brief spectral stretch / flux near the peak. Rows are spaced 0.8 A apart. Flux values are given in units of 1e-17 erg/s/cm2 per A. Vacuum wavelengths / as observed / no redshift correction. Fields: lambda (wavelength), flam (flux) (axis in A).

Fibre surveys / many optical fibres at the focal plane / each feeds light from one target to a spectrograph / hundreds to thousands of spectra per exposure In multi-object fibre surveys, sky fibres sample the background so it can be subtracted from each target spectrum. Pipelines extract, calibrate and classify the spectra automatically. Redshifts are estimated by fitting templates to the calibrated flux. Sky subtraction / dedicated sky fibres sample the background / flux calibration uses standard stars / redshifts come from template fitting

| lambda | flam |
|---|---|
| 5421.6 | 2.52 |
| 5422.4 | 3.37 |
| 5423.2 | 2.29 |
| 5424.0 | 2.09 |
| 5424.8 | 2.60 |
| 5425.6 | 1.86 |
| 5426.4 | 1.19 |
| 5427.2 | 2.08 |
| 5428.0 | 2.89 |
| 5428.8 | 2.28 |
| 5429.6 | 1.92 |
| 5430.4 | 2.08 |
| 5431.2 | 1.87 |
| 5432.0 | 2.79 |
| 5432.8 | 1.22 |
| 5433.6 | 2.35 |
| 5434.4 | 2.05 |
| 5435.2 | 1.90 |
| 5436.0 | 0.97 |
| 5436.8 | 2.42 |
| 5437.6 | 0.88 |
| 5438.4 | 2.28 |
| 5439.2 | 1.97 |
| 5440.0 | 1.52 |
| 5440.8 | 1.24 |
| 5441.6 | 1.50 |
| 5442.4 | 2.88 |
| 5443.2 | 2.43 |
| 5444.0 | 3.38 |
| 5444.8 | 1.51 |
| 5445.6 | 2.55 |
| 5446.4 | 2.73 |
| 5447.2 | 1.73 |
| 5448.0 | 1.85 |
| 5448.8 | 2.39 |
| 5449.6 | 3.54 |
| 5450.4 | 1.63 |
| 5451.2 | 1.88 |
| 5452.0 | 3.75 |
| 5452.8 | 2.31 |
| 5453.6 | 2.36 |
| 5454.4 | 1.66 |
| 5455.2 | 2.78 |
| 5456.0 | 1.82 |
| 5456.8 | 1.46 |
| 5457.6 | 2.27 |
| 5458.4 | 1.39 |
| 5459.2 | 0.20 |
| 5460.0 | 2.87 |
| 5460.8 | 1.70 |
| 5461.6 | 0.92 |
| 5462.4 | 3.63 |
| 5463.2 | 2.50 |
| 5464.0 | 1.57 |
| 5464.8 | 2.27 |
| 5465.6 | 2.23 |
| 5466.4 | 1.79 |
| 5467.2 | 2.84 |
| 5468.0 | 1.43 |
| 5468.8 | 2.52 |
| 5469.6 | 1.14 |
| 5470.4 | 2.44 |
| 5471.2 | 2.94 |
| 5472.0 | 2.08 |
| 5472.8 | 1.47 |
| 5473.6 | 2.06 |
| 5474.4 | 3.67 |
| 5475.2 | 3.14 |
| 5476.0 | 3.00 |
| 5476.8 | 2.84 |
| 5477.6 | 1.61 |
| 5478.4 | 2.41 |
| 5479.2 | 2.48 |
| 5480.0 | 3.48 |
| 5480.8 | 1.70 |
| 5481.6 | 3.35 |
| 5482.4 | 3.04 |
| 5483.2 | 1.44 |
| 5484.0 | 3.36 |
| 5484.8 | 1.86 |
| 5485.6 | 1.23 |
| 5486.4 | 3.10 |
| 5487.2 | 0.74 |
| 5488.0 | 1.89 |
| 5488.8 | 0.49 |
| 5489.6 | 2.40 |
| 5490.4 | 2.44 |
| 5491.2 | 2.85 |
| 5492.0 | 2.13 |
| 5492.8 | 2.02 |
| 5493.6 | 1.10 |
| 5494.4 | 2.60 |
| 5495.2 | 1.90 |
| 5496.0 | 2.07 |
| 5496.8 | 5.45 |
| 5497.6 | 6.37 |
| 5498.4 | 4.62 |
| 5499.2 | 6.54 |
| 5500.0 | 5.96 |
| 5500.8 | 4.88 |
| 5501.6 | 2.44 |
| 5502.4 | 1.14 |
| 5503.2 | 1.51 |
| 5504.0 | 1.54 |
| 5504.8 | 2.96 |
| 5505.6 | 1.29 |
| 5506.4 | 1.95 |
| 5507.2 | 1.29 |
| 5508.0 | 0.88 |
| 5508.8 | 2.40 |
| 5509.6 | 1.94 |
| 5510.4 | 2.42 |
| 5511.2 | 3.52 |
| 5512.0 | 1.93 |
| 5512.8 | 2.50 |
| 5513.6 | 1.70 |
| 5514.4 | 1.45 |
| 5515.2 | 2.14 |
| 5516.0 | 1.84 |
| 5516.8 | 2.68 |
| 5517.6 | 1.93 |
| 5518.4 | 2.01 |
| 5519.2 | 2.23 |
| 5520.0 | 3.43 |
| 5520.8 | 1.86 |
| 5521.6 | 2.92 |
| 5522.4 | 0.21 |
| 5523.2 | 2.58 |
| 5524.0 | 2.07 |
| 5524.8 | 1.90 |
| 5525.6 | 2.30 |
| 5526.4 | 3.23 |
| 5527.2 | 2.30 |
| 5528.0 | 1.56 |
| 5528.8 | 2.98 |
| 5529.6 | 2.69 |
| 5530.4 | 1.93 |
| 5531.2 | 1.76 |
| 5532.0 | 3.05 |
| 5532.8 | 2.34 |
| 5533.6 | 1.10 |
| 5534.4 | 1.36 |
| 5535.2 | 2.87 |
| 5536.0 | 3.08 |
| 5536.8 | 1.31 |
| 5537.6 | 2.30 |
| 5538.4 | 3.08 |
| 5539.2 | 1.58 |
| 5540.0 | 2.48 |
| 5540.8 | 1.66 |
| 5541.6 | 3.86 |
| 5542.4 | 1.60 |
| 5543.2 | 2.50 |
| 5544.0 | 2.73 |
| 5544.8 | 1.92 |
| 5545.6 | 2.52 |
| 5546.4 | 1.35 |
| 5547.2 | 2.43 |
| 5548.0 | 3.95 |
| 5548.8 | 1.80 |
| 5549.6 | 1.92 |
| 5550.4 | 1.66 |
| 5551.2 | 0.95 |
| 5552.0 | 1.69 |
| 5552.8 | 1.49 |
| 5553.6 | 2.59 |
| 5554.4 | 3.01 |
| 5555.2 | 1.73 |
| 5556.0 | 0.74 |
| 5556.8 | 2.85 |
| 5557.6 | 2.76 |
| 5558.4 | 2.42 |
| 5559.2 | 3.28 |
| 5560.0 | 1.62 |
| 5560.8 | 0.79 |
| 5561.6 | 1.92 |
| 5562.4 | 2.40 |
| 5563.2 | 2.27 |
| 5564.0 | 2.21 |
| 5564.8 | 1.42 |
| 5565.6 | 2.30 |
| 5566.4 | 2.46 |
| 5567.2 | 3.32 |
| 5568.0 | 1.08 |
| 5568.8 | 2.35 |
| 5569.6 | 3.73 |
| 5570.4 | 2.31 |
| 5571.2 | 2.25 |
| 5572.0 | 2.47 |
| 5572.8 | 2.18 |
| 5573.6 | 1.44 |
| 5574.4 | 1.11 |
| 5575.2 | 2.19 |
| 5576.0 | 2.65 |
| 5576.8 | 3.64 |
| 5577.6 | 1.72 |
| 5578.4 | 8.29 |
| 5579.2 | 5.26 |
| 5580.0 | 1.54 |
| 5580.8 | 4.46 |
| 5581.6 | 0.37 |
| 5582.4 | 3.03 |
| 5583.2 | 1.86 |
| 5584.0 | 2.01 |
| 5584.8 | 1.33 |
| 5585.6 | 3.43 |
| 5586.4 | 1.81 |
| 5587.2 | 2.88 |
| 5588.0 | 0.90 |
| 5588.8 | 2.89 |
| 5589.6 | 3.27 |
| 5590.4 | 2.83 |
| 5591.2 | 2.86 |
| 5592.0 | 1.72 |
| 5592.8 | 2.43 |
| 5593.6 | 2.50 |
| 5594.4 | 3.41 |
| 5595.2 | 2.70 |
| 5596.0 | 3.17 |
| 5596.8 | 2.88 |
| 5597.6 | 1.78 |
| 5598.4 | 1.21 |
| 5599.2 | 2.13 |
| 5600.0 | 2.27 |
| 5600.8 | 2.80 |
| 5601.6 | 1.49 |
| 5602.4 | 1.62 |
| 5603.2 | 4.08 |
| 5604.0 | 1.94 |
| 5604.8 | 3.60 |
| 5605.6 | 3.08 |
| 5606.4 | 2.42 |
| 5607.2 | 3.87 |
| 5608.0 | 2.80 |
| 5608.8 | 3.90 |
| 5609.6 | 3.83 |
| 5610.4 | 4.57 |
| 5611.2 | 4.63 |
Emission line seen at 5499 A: Hbeta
